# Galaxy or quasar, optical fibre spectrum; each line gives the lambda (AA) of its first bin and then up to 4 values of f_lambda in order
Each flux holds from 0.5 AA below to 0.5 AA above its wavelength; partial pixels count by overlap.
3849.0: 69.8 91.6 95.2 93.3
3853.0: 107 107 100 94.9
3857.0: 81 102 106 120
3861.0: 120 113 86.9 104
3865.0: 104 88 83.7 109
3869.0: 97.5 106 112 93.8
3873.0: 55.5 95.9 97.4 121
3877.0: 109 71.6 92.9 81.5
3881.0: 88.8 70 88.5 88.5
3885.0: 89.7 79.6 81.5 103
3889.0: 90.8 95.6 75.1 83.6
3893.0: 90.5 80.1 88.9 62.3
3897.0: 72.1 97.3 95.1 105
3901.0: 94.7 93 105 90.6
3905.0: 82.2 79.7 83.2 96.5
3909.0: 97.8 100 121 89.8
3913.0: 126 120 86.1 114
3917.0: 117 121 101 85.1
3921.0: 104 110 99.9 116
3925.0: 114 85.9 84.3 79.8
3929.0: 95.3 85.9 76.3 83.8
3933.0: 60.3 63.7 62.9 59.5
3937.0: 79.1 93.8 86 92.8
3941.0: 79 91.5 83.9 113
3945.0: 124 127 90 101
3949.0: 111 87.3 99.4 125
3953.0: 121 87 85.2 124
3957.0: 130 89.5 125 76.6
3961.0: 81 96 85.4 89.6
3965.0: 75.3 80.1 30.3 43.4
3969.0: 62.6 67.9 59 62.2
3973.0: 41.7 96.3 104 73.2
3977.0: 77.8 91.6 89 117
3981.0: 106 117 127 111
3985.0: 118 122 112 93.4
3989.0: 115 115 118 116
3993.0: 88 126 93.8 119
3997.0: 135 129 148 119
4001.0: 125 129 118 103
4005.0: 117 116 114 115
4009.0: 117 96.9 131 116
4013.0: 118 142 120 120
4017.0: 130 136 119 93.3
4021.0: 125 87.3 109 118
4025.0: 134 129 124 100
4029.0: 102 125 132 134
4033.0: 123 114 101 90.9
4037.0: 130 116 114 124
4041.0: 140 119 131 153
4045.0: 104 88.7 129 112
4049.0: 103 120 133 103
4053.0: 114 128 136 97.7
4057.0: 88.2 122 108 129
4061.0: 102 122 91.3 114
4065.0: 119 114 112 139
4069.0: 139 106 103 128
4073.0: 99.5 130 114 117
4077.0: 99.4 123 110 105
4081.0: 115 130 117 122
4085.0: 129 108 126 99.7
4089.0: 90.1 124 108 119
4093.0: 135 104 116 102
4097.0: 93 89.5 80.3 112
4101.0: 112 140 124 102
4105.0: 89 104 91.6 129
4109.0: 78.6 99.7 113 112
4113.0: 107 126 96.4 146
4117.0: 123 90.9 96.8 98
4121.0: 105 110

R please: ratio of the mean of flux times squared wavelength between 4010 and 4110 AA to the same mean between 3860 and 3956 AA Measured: 1.3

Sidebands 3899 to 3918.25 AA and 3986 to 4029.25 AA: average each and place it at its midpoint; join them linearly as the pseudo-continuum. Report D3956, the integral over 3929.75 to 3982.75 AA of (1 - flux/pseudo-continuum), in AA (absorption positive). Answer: 10.0 AA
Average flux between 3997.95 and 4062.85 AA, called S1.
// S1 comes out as 118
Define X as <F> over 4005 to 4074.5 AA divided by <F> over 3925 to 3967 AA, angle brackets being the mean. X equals 1.28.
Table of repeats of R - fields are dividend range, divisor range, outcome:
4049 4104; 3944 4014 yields 1.16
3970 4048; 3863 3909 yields 1.33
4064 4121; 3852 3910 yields 1.33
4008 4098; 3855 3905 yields 1.36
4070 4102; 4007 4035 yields 0.98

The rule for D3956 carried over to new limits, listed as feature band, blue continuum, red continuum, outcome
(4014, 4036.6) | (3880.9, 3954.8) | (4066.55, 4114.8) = -2.7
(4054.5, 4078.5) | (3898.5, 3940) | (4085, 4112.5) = -2.1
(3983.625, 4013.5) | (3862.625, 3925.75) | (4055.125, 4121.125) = -3.7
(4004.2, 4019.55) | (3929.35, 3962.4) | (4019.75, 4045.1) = -1.0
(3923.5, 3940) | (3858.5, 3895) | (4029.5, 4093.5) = 2.8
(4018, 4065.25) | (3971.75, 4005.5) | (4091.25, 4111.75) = -3.8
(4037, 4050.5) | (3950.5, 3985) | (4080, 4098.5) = -2.1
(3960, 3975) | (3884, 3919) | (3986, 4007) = 5.3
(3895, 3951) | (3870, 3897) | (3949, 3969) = -2.9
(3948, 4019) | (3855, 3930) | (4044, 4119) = -0.2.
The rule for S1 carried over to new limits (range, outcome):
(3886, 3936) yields 92.3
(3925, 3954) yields 91.1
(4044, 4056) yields 116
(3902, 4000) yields 96.5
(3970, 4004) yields 106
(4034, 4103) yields 115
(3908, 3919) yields 108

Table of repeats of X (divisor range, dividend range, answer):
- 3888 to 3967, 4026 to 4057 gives 1.25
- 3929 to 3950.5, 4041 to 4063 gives 1.32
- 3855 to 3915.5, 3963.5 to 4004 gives 1.05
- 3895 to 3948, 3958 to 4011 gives 1.07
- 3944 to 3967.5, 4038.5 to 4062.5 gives 1.20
